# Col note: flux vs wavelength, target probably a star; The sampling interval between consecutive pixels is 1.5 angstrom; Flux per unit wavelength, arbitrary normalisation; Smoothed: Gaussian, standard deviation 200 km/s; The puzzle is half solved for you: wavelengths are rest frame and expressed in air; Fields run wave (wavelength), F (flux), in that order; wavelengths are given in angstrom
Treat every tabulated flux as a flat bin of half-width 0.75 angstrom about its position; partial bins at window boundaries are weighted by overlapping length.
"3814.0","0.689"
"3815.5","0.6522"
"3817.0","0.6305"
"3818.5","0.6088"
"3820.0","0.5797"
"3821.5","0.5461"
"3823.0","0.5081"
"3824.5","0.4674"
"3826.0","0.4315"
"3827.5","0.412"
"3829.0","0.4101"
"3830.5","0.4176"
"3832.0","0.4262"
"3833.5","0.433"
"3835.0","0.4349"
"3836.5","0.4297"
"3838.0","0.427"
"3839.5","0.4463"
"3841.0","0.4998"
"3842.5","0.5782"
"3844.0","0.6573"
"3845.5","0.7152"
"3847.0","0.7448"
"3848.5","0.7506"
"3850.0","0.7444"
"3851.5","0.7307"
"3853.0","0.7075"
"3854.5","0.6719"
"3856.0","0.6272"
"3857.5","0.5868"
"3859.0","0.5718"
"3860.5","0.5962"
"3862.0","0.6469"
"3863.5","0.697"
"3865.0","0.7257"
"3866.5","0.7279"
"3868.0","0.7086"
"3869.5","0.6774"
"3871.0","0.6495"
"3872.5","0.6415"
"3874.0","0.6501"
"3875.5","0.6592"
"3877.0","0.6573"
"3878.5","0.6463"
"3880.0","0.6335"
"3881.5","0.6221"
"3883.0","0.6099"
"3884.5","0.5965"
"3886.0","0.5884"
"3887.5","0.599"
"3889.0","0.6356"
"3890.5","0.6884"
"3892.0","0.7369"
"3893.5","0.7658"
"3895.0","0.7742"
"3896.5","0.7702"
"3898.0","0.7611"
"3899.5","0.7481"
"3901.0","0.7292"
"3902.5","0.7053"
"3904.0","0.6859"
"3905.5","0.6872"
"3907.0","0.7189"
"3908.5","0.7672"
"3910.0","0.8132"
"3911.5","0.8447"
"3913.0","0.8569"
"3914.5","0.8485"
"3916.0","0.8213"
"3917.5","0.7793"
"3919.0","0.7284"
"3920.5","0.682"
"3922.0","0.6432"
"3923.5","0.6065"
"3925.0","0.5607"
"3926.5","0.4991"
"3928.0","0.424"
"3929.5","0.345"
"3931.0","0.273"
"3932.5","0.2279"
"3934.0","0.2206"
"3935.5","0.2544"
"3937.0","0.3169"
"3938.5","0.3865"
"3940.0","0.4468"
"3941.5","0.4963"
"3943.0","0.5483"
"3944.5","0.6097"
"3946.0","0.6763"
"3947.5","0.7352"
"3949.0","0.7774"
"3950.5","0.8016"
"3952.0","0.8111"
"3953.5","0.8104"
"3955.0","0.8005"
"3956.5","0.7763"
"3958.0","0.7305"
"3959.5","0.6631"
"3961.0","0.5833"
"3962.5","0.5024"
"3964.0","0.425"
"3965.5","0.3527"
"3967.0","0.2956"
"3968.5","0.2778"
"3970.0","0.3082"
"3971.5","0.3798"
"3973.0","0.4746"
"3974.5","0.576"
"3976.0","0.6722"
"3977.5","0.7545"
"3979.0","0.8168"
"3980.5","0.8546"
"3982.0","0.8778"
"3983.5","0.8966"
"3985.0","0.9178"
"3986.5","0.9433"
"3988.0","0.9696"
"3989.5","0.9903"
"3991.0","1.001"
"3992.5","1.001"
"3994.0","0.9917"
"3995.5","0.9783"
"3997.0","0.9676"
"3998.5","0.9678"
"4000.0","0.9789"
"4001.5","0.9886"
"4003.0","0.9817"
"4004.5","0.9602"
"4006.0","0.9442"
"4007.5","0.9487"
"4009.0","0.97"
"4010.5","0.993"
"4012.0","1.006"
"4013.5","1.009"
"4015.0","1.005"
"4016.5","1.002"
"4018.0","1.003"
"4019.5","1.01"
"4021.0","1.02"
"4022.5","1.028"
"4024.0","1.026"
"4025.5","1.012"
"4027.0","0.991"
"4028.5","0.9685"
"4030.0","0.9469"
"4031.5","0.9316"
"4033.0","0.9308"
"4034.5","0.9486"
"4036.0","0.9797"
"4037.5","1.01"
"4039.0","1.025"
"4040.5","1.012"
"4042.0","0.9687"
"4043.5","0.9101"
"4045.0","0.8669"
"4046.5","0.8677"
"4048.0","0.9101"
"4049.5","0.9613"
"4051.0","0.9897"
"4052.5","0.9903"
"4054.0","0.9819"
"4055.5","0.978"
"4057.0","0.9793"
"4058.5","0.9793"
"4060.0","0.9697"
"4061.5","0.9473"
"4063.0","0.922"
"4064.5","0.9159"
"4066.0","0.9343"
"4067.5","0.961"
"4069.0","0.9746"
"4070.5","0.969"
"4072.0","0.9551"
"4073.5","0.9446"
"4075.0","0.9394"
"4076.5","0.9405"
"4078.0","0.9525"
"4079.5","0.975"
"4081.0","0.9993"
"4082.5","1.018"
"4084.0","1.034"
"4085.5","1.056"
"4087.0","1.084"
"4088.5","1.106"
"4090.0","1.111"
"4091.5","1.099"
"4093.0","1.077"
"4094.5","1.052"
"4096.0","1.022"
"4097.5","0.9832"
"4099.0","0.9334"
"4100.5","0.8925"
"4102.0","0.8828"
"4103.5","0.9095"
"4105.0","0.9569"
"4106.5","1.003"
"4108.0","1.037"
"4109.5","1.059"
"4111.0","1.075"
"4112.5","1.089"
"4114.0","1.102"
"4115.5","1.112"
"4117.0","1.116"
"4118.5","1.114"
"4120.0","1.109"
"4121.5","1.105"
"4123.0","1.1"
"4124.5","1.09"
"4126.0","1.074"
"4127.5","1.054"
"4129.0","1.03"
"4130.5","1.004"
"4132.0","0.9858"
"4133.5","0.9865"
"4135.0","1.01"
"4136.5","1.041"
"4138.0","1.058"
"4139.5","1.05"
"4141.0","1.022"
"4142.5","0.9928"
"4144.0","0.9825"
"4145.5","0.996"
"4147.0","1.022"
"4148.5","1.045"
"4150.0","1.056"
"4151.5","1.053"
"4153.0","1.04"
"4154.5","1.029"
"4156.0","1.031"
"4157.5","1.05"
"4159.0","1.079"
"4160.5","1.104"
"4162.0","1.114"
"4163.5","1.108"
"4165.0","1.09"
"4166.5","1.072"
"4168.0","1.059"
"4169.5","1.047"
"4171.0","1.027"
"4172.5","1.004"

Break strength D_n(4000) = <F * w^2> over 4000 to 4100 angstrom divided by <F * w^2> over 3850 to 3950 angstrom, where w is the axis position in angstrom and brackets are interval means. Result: 1.7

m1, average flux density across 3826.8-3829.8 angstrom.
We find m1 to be 0.411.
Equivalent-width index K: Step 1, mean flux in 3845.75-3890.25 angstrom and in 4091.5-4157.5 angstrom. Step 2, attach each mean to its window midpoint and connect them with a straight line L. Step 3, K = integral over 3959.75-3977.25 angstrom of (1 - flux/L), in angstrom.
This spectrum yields 7.6 angstrom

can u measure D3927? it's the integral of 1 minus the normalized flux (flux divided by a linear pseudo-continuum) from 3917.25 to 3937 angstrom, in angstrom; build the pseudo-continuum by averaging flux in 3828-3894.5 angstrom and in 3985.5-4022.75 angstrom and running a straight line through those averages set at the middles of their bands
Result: 8.0 angstrom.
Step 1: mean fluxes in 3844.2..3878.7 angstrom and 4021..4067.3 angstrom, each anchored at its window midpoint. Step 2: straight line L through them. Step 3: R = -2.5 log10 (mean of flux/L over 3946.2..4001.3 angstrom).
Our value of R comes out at 0.15 mag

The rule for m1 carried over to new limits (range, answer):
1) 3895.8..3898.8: 0.765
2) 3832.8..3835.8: 0.434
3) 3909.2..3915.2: 0.84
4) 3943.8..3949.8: 0.701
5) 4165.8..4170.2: 1.06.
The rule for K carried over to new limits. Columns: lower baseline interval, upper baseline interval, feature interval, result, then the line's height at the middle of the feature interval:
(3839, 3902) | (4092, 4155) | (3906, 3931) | 2.1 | 0.736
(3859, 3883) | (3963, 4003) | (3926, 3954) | 8.4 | 0.72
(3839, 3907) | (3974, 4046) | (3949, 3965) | 2.9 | 0.841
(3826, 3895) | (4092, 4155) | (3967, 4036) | -3.8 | 0.838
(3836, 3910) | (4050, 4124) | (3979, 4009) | -3.3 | 0.859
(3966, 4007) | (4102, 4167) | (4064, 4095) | -1.5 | 0.958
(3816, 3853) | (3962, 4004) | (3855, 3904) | -4.7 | 0.611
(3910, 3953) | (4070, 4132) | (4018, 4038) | -3.6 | 0.837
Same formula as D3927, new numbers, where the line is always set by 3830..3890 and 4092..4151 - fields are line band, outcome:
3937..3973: 9.3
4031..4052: -1.1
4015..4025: -1.7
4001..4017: -2.4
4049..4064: -0.7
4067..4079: 0.0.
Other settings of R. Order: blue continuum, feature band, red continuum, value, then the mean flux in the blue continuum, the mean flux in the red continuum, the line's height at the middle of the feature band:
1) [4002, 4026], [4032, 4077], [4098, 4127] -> 0.064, 0.995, 1.04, 1.01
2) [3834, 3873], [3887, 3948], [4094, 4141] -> 0.165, 0.629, 1.03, 0.727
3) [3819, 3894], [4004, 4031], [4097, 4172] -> -0.160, 0.602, 1.04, 0.855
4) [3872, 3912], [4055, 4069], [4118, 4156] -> -0.023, 0.693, 1.04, 0.935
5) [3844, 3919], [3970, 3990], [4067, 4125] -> 0.125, 0.7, 1.02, 0.849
